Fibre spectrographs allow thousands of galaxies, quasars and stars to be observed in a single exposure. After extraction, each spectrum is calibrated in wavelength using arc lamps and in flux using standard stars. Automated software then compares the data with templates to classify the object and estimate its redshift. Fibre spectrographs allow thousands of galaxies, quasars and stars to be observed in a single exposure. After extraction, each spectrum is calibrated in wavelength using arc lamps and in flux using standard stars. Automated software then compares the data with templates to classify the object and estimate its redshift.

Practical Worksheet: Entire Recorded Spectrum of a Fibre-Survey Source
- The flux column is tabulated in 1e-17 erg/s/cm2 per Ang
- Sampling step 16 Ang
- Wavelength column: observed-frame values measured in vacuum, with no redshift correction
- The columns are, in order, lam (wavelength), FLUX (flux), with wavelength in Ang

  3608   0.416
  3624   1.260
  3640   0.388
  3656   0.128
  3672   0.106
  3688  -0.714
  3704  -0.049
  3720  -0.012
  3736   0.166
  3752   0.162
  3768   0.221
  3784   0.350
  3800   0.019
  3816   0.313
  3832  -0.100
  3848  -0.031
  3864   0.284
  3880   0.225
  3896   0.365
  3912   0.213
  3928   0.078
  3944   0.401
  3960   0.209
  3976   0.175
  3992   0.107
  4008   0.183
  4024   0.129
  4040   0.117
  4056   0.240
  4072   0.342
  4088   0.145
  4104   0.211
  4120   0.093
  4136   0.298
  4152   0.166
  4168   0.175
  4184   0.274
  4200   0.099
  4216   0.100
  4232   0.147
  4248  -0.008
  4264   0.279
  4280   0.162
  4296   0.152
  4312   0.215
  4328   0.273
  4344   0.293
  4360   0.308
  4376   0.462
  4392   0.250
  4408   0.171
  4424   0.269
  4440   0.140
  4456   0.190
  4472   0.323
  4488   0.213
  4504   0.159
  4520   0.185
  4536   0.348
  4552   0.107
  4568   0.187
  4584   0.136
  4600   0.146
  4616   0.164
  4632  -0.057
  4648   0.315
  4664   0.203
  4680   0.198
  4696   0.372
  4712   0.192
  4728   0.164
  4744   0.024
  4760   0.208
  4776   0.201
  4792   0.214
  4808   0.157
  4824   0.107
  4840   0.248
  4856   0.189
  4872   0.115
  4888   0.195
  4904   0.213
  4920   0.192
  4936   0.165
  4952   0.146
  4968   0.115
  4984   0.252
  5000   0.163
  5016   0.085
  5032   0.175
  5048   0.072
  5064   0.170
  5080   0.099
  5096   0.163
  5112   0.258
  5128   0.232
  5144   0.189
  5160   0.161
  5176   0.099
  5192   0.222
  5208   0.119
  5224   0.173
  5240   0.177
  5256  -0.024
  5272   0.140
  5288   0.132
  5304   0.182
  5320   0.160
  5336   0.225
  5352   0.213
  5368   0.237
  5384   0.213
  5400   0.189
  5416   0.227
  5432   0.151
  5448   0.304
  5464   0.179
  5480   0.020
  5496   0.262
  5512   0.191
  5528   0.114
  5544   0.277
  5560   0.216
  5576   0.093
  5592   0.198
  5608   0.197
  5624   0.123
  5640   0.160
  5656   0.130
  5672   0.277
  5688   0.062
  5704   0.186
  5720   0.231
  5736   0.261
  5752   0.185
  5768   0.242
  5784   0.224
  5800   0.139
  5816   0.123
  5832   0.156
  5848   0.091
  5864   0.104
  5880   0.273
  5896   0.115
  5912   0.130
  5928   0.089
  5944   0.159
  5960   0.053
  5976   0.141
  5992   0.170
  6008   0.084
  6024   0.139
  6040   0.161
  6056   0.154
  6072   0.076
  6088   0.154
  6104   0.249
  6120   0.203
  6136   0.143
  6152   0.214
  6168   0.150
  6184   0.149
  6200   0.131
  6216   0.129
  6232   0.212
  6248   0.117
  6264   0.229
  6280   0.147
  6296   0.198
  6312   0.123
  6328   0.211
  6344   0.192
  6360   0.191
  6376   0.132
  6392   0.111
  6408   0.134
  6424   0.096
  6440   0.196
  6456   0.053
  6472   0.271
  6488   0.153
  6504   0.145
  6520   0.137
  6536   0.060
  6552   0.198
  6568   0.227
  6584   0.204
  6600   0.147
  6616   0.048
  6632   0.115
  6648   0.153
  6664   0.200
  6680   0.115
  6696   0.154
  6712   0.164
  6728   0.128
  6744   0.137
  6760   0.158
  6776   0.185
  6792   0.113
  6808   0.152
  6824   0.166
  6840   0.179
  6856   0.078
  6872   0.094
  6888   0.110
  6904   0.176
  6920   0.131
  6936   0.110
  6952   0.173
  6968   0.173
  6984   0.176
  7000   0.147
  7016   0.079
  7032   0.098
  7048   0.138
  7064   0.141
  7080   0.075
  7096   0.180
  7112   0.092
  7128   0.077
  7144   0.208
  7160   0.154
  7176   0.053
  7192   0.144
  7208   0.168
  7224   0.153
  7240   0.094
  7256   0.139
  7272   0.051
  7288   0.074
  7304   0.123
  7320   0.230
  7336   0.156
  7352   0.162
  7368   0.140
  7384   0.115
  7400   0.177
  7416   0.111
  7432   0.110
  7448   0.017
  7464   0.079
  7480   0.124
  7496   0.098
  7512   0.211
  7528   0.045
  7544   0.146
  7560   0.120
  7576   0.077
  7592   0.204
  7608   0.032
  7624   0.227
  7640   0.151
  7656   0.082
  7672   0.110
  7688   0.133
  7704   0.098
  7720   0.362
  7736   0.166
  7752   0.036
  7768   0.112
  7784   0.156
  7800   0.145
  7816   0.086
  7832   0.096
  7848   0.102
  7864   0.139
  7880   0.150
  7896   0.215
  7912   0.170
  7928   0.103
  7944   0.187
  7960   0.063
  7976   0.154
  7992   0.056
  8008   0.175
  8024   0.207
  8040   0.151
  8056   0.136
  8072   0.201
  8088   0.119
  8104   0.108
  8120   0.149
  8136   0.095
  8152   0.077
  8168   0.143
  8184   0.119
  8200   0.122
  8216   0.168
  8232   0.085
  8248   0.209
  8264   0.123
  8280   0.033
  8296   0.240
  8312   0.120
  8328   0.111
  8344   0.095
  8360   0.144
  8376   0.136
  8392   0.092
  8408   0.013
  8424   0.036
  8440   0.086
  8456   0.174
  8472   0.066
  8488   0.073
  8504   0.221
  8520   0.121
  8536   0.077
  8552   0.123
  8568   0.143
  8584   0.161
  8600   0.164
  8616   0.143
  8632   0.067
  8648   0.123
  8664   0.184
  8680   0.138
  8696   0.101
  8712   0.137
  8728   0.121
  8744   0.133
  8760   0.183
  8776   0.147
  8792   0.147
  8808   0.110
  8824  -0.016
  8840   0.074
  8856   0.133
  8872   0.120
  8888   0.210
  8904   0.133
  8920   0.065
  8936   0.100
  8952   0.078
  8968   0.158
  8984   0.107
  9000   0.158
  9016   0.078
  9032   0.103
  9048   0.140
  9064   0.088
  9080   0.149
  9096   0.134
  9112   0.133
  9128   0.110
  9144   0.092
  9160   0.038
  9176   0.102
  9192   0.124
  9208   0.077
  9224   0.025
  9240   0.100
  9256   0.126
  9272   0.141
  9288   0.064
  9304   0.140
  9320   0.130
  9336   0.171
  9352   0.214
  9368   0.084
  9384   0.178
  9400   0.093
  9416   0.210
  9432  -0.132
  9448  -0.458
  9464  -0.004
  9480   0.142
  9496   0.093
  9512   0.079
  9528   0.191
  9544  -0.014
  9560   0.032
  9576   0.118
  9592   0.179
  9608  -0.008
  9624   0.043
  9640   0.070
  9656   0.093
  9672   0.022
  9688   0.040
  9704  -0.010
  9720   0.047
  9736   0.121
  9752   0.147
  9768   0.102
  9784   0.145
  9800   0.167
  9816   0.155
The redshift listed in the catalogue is 0.175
